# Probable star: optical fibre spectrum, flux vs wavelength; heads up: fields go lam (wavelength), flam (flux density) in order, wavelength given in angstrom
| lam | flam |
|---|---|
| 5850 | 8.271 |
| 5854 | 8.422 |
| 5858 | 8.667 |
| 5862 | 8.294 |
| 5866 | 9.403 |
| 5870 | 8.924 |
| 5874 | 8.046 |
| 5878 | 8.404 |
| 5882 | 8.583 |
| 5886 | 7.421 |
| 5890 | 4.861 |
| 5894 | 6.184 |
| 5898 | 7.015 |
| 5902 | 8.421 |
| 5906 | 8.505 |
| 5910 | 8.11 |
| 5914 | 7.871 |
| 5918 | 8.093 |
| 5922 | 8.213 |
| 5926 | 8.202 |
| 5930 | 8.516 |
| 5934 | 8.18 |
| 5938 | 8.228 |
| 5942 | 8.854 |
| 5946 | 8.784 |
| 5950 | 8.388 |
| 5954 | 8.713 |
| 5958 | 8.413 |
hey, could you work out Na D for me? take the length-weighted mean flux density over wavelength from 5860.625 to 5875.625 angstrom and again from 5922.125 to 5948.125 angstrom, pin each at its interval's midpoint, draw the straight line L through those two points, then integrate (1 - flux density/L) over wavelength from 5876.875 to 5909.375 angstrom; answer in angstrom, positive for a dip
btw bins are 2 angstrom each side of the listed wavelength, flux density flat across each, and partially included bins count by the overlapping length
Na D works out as 4.4 angstrom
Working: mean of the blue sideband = 8.7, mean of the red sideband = 8.44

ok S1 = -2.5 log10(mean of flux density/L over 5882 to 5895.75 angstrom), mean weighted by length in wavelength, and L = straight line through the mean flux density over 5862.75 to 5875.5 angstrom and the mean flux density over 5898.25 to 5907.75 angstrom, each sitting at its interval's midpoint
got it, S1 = 0.28 mag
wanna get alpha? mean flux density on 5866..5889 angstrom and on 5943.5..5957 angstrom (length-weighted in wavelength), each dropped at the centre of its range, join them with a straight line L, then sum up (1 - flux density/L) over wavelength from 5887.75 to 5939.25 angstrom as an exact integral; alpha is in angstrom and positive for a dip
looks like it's 4.4 angstrom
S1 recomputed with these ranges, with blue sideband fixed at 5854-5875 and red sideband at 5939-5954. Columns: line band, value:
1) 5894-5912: 0.11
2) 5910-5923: 0.08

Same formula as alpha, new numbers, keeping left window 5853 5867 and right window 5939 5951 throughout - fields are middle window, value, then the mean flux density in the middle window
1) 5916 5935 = 0.92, 8.24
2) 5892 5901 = 1.93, 6.8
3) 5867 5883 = 0.23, 8.54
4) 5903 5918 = 0.85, 8.17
